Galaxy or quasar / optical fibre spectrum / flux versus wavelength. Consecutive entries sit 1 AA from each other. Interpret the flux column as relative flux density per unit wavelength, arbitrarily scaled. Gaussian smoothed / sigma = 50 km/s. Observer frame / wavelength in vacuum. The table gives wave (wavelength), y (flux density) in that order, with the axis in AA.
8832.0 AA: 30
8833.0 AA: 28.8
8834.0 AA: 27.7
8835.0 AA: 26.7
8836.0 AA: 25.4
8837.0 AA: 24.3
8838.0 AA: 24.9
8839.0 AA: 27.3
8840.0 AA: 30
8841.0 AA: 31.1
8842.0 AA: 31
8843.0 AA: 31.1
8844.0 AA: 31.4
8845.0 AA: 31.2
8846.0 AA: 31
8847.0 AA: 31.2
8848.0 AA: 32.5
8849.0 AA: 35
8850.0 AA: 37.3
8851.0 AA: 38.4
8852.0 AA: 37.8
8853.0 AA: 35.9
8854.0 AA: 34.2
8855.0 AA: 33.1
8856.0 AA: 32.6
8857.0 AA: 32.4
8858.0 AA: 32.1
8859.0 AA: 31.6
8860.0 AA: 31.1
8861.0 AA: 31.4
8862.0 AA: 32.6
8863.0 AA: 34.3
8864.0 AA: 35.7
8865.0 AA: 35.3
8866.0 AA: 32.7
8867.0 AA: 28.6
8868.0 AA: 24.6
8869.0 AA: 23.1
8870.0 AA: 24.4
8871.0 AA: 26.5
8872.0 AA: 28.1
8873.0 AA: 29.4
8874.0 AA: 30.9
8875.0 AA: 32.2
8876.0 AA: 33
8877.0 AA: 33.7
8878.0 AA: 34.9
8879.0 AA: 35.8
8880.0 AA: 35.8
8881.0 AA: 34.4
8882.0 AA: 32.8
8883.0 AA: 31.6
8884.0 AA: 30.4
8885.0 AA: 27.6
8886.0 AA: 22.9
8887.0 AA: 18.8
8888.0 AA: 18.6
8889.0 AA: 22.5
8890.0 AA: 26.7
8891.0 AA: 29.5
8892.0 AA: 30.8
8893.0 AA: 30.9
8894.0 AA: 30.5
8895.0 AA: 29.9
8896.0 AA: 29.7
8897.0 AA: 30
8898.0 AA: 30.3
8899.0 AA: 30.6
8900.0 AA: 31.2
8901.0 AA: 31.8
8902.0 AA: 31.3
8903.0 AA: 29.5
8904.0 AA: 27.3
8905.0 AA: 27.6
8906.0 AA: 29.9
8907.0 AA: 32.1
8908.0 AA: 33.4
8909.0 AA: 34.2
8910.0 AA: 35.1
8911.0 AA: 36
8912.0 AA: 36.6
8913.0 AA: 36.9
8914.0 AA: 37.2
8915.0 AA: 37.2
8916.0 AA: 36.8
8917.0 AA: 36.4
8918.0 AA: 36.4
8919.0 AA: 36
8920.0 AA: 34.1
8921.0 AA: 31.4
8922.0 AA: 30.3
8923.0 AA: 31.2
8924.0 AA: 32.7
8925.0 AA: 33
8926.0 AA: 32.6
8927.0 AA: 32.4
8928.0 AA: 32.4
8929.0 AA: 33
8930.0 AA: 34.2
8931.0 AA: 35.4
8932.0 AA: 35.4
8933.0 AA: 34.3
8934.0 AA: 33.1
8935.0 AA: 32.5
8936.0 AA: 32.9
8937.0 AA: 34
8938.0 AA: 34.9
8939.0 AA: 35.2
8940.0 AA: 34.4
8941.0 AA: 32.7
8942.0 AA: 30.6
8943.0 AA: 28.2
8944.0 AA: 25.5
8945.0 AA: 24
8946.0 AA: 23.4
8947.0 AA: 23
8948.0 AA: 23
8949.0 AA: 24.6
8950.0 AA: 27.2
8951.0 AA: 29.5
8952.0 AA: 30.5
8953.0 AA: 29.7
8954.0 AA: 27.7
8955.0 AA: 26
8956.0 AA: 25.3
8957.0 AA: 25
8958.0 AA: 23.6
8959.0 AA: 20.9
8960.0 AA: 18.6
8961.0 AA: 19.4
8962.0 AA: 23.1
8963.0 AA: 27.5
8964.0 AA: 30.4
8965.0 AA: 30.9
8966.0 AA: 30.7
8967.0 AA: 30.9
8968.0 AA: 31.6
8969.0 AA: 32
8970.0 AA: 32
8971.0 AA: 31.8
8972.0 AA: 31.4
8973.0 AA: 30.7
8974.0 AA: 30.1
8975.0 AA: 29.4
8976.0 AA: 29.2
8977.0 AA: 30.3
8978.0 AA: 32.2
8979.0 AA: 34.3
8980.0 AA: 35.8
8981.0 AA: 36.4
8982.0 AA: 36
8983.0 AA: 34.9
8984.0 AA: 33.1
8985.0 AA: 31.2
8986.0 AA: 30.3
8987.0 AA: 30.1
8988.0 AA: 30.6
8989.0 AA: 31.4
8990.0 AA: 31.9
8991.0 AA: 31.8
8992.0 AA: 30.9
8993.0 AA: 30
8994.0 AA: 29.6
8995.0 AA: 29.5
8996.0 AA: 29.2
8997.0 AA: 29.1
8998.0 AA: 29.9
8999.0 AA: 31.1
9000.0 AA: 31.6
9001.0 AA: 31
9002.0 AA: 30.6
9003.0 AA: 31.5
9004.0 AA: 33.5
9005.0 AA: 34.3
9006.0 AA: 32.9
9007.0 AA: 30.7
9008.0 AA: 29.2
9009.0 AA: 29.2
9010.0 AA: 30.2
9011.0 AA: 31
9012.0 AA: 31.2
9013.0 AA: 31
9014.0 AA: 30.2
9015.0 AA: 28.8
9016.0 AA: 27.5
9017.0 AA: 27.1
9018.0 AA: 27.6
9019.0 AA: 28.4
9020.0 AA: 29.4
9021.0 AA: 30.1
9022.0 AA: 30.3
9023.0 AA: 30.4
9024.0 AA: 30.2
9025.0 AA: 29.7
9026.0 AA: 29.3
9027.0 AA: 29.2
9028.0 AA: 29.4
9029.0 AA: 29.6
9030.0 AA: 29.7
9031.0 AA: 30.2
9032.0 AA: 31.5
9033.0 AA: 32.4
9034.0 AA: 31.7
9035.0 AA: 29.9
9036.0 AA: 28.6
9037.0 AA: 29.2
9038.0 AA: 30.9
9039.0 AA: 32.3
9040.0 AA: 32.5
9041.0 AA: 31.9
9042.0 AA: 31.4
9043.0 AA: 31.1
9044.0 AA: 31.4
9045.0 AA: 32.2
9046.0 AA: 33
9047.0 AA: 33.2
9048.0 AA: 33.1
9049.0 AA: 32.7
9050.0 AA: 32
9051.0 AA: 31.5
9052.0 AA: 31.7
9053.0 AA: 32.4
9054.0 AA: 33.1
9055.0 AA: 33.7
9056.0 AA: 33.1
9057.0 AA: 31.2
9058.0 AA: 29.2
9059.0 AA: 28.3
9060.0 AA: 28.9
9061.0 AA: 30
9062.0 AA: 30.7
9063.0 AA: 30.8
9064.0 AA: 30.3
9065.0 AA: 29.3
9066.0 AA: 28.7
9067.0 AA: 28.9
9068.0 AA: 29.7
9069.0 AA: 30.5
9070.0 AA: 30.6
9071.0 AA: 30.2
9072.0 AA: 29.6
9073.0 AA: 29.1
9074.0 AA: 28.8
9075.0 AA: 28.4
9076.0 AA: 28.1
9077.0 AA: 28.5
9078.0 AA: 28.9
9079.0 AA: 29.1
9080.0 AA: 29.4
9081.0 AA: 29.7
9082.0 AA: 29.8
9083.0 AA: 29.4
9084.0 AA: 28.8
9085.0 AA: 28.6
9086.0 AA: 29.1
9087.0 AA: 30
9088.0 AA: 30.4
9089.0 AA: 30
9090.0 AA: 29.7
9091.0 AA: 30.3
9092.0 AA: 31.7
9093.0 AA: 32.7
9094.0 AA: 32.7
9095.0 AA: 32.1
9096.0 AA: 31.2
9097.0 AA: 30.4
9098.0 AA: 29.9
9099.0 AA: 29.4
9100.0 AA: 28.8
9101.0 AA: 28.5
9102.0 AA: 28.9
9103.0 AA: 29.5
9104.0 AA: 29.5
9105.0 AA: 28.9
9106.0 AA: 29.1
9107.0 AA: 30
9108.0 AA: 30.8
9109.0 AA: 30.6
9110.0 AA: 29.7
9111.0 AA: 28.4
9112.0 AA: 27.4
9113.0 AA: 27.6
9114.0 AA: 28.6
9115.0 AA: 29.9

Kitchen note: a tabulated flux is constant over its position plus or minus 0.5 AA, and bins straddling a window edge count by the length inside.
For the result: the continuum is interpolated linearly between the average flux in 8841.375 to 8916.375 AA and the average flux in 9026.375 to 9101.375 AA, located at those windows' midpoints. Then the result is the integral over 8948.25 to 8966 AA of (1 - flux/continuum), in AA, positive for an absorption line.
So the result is 2.88 AA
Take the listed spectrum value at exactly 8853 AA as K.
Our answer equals 35.9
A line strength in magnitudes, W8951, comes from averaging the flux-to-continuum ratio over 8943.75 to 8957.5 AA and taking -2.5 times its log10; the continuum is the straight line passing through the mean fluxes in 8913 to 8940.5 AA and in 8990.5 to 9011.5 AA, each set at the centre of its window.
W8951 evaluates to 0.26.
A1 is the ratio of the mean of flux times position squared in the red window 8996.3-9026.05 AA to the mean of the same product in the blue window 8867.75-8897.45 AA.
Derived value 1.07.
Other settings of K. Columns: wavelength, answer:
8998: 29.9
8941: 32.7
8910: 35.1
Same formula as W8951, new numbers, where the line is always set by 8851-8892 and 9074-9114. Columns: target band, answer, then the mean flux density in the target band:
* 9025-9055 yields -0.05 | 31.3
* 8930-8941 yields -0.13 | 34.1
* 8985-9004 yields -0.02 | 30.7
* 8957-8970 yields 0.13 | 26.8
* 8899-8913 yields -0.06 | 32.1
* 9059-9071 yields 0.00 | 29.8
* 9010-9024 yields 0.02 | 29.5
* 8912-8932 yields -0.13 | 34.3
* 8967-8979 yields -0.03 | 31.1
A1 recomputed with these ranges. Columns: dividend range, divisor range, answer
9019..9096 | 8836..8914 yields 1.03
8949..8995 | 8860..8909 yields 1.01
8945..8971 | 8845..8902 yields 0.88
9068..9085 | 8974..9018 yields 0.96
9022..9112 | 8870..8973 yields 1.03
